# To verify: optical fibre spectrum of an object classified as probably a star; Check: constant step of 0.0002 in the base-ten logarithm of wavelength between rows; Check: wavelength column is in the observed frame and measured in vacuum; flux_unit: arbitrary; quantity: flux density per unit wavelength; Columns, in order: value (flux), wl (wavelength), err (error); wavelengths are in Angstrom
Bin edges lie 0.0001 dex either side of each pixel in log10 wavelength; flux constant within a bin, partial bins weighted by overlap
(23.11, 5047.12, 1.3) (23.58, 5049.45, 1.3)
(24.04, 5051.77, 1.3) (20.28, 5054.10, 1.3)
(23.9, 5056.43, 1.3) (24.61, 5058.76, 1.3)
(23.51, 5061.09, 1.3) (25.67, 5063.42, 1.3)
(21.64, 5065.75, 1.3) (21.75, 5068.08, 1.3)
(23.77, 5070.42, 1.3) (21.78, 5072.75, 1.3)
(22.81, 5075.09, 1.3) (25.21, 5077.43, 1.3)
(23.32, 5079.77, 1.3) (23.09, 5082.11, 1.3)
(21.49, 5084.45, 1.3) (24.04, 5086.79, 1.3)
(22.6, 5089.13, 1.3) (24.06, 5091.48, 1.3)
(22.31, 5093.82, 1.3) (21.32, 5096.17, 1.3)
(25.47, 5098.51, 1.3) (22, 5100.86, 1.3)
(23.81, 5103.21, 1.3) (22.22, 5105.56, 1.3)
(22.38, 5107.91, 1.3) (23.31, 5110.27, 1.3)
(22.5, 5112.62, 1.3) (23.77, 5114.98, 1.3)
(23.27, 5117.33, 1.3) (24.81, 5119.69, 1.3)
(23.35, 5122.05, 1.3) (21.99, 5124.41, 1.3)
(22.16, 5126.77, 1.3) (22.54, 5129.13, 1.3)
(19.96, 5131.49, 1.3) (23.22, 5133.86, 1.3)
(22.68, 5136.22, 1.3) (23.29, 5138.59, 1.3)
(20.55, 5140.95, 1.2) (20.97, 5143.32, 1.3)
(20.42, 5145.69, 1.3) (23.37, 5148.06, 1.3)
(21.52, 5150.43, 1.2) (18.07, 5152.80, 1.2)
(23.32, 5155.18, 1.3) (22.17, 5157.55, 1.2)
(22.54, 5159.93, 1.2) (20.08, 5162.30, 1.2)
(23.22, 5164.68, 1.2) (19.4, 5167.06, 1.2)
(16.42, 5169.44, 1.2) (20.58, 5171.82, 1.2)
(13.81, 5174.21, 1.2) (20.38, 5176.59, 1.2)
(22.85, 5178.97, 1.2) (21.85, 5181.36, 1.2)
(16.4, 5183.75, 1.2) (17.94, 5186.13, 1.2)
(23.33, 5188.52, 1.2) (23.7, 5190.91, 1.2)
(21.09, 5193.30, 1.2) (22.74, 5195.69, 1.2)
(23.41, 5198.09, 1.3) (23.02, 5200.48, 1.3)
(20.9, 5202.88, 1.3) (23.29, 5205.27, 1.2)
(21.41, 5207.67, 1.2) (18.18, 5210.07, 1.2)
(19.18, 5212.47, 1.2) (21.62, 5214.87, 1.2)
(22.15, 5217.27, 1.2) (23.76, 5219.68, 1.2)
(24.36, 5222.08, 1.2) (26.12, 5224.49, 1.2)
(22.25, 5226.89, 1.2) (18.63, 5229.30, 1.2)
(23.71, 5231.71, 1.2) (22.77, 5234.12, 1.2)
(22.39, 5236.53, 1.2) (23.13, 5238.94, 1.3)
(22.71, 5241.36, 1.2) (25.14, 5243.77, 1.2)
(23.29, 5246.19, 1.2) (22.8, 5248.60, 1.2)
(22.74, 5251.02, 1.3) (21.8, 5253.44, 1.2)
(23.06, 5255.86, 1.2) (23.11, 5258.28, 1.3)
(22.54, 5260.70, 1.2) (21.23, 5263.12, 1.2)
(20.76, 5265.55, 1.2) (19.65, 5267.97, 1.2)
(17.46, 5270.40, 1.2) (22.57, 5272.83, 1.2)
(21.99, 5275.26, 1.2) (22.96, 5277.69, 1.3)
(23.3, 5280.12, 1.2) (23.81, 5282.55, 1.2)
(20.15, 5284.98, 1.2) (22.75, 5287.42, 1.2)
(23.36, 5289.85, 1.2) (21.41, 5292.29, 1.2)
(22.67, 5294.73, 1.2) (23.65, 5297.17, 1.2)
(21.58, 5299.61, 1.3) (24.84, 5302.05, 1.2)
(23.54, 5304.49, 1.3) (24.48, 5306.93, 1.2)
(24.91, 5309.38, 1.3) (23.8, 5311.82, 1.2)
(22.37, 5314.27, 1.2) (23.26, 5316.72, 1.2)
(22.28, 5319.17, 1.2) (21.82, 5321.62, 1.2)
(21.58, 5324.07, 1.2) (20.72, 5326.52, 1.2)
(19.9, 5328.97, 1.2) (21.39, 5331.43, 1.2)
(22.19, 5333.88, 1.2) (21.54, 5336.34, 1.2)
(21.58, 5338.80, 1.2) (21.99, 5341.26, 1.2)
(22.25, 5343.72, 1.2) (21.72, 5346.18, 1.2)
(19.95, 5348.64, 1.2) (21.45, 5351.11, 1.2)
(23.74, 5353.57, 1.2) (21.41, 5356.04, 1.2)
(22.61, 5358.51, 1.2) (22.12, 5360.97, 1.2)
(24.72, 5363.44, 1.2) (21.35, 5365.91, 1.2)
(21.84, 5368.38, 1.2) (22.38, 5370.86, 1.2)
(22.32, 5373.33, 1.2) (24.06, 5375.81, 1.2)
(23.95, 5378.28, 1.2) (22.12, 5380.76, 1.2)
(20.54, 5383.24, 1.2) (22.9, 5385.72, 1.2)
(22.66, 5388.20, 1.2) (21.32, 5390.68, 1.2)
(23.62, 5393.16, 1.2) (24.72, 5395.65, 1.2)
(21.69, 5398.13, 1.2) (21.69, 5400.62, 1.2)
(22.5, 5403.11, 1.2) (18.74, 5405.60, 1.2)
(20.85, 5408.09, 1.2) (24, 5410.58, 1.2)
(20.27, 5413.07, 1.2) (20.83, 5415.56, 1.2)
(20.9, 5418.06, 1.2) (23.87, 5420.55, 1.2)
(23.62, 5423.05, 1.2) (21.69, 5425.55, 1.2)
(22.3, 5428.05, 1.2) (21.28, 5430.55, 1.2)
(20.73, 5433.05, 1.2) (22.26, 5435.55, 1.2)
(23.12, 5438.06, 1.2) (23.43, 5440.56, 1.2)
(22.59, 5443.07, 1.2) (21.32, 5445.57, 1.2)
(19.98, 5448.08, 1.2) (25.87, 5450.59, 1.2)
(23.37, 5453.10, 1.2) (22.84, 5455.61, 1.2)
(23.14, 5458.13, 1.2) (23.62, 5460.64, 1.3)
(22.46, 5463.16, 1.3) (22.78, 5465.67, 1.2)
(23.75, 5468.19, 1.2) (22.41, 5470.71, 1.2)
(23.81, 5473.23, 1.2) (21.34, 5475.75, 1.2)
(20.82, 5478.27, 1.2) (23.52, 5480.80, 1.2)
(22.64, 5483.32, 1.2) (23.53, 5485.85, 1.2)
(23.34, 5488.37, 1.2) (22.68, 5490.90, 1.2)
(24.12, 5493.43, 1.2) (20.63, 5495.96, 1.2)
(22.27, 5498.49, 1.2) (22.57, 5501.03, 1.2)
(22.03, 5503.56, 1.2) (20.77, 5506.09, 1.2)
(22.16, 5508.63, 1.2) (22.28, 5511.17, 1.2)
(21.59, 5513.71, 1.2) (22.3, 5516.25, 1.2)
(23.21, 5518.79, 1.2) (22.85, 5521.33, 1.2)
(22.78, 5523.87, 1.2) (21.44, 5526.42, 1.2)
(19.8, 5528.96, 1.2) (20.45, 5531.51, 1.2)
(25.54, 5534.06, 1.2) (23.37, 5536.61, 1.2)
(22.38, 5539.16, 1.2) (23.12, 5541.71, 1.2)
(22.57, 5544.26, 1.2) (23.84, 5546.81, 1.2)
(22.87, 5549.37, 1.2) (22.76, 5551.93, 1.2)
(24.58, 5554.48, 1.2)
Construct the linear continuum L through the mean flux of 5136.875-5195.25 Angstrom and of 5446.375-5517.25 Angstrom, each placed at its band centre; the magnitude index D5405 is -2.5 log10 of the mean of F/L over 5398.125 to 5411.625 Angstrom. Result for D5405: 0.03 mag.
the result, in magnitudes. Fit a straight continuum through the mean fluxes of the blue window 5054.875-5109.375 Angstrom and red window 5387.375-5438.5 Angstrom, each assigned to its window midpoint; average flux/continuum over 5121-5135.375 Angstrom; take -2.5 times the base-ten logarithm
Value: 0.04 mag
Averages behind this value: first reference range 23.1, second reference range 22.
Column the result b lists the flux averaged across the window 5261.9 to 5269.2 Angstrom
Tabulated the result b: 20.5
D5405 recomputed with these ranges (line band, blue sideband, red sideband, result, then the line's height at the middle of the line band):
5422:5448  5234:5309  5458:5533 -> 0.014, 22.4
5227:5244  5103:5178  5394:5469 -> -0.031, 21.8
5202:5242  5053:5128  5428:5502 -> 0.037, 22.9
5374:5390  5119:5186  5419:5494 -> -0.016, 22.3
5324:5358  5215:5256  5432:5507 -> 0.061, 22.8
